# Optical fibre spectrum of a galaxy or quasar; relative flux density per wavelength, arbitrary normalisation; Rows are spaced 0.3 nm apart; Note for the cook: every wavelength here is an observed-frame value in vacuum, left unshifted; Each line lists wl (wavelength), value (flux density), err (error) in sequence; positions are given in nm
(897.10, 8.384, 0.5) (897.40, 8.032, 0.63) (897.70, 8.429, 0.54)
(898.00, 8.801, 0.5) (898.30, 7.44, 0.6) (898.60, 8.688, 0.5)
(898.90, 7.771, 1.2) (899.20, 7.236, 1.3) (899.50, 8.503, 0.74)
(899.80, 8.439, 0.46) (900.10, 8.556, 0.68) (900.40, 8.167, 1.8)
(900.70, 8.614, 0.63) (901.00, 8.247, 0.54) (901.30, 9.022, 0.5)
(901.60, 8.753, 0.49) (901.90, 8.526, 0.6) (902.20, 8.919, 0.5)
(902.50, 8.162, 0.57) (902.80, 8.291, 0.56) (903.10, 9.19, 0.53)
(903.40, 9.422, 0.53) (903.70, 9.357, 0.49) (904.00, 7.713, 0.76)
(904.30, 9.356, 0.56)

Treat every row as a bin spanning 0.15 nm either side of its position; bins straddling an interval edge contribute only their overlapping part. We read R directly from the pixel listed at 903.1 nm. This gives 9.19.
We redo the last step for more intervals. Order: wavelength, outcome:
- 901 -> 8.247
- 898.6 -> 8.688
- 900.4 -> 8.167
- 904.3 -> 9.356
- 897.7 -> 8.429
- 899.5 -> 8.503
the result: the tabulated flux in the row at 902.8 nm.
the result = 8.291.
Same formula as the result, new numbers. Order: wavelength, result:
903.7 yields 9.357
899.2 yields 7.236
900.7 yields 8.614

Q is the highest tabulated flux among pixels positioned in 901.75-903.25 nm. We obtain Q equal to 9.19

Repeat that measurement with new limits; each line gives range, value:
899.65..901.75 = 9.022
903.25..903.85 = 9.422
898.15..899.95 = 8.688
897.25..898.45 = 8.801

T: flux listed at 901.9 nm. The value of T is 8.526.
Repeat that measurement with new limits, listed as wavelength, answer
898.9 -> 7.771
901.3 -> 9.022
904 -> 7.713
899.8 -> 8.439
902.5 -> 8.162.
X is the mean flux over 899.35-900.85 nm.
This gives 8.46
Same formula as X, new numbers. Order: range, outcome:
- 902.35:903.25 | 8.55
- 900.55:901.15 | 8.43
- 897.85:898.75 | 8.31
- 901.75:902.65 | 8.54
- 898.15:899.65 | 7.93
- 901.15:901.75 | 8.89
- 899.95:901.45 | 8.52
